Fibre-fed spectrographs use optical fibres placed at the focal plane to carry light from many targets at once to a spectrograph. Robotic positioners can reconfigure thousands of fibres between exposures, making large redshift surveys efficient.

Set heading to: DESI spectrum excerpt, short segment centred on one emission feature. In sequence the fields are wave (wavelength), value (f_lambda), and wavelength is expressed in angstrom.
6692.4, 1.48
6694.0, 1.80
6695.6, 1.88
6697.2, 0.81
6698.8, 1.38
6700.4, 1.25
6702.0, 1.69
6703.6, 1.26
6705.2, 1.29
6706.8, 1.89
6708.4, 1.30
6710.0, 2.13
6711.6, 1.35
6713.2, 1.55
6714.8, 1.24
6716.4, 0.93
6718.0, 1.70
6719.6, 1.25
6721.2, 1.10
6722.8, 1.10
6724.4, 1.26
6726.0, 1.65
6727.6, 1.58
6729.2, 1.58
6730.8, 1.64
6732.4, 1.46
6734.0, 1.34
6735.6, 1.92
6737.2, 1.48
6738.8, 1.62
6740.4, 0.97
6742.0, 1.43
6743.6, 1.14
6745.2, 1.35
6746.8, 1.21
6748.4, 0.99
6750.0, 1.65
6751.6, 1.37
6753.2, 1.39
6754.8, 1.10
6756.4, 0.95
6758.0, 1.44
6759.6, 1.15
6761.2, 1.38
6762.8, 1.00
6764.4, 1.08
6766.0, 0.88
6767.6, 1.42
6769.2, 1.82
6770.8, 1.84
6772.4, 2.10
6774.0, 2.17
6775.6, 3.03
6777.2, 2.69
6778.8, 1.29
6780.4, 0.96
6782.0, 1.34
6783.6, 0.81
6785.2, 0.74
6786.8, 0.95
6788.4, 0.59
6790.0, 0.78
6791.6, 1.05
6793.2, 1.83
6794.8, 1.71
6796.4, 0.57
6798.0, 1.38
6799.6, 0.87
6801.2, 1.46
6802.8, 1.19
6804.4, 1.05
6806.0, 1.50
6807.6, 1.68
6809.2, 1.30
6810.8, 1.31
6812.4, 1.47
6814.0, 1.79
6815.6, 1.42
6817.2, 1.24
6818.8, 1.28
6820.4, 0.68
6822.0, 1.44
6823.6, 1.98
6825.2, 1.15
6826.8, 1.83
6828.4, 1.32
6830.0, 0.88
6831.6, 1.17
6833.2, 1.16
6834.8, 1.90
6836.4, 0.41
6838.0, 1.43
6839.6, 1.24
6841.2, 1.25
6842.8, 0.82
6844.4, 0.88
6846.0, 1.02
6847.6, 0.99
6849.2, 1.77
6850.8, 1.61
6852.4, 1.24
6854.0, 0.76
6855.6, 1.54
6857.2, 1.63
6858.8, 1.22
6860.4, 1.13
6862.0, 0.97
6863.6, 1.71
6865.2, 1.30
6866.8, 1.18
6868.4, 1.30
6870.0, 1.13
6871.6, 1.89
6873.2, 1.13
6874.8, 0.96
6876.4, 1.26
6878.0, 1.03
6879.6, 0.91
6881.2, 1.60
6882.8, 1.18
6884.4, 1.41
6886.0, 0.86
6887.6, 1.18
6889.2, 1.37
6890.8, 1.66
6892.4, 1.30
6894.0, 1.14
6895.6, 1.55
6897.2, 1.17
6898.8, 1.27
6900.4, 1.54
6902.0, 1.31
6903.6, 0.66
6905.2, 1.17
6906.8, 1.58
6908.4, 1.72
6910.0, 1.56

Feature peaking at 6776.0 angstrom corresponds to [O III] 5007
